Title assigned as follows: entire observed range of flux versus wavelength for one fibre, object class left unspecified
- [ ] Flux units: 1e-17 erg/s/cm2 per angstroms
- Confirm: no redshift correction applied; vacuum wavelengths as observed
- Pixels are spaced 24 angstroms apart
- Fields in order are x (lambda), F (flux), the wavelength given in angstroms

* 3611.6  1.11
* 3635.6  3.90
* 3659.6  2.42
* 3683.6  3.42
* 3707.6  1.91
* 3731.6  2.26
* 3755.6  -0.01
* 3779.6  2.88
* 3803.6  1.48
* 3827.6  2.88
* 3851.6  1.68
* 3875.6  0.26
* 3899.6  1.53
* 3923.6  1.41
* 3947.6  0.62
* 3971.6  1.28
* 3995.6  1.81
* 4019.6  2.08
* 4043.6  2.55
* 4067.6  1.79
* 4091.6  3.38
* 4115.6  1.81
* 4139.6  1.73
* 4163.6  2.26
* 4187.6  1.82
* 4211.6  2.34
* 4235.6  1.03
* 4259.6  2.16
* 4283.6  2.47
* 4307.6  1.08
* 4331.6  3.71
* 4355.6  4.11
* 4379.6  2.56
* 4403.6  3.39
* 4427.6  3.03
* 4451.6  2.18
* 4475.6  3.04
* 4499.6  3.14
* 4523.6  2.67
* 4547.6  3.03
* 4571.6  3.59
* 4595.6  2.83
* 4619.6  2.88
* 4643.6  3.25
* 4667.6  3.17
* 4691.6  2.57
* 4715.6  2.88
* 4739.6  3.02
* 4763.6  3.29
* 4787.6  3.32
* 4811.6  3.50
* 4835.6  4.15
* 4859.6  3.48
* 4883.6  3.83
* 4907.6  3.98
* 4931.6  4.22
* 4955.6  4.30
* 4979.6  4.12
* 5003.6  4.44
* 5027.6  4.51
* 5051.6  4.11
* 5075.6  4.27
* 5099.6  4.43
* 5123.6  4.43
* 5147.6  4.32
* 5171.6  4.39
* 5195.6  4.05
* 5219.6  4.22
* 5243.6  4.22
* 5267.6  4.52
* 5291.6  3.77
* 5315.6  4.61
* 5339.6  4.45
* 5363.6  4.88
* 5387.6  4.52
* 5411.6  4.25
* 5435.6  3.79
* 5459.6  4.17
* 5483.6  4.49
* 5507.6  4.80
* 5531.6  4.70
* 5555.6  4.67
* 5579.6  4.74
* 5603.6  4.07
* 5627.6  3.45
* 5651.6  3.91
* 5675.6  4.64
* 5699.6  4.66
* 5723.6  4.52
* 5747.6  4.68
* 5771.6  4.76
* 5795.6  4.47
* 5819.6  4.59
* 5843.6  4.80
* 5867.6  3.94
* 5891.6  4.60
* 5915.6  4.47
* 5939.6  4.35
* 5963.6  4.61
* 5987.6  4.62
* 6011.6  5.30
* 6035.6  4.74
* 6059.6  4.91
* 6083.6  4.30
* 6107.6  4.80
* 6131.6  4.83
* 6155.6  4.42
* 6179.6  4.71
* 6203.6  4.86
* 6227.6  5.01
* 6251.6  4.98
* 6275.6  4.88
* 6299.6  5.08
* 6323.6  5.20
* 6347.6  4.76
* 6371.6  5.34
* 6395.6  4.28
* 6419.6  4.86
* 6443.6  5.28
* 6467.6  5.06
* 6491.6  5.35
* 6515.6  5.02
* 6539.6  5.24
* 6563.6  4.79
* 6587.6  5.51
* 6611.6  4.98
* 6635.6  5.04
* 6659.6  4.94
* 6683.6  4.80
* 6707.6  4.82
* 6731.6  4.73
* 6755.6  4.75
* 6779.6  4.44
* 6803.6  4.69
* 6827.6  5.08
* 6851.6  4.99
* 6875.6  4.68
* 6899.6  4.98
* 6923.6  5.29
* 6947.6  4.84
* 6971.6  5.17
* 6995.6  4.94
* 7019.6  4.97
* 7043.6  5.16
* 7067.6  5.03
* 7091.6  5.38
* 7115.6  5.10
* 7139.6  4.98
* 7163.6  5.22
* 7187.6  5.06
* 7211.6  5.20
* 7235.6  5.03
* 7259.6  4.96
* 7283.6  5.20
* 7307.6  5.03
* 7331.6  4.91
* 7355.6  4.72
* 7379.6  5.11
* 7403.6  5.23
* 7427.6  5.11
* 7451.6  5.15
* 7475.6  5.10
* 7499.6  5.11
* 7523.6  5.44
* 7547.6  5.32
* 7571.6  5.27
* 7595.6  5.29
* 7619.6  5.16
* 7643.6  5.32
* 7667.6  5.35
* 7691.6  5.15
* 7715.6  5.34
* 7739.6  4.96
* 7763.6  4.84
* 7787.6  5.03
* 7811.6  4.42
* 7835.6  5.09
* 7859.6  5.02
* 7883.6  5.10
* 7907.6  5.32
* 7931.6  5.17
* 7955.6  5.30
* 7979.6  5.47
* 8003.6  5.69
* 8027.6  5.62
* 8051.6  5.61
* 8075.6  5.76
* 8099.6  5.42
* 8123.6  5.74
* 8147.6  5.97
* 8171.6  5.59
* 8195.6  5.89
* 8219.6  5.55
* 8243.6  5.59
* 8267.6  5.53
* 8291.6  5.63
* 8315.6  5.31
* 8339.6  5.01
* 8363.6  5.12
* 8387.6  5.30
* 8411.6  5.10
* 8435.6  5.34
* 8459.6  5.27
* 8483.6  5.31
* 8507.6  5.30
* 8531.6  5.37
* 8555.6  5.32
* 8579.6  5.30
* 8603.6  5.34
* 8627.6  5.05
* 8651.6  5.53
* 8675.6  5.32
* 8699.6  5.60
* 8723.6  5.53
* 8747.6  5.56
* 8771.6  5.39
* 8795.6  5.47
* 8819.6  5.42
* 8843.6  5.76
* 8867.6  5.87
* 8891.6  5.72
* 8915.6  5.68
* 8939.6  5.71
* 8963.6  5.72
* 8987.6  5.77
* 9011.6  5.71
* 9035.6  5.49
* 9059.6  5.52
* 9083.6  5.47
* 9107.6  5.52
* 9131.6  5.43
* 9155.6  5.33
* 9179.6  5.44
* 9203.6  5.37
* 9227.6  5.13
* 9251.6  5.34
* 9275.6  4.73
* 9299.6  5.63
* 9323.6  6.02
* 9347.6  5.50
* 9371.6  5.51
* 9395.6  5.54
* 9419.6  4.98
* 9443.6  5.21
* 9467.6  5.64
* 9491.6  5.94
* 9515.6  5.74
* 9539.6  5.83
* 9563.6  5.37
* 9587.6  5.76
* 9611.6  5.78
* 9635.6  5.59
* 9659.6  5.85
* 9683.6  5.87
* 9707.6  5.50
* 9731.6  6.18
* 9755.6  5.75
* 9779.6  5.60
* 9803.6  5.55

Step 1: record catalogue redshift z 0.09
